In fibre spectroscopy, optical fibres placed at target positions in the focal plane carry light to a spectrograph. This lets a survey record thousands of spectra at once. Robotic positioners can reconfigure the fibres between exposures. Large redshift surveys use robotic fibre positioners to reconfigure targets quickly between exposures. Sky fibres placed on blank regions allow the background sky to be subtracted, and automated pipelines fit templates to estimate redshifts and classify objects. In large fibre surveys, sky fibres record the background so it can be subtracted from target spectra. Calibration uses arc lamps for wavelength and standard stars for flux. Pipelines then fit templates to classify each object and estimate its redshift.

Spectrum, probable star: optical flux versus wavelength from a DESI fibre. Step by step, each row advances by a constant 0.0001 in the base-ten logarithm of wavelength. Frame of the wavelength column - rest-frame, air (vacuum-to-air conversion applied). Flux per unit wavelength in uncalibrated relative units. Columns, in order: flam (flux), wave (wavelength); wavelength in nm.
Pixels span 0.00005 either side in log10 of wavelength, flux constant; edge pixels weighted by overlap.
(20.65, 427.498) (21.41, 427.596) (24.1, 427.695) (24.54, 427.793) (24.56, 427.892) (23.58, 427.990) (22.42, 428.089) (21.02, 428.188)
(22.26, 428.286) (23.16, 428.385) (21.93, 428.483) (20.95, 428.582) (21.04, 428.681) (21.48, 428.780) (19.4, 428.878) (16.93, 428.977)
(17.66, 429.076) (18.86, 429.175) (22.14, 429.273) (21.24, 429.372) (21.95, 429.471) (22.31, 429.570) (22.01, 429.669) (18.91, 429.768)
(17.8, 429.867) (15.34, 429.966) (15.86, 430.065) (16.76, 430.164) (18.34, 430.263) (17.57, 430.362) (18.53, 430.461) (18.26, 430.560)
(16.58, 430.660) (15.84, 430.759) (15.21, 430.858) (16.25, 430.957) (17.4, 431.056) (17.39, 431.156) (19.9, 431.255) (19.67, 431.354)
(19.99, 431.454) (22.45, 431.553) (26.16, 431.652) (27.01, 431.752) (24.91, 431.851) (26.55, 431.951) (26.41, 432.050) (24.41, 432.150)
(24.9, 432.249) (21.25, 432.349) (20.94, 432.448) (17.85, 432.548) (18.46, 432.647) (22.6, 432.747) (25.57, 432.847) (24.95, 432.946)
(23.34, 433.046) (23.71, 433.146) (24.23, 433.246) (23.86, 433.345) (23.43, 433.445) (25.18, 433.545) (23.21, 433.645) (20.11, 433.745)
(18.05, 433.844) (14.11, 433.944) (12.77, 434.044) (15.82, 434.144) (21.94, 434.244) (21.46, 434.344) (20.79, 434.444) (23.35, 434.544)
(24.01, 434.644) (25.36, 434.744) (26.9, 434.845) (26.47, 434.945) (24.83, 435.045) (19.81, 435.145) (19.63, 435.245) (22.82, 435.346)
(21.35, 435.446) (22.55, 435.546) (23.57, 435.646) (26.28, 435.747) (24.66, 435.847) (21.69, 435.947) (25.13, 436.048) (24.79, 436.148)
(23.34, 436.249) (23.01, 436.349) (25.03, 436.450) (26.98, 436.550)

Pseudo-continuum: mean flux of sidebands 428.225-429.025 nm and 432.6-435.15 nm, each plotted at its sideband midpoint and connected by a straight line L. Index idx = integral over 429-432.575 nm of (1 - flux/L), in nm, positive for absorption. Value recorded 0.22 nm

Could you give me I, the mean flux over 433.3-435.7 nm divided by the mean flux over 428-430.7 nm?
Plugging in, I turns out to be 1.1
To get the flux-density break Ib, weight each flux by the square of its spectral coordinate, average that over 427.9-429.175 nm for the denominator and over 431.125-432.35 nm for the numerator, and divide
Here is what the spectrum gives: 1.1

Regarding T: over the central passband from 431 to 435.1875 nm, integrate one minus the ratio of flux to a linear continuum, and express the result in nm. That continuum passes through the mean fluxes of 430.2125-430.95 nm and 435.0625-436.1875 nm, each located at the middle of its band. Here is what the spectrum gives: -0.46 nm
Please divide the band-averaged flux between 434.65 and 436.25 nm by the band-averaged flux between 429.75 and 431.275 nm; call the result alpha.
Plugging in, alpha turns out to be 1.38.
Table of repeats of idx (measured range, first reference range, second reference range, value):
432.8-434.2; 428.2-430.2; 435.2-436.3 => 0.050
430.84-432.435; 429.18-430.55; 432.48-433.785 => -0.062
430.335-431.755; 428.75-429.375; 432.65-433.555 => 0.174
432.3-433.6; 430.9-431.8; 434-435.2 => -0.086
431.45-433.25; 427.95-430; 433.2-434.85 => -0.210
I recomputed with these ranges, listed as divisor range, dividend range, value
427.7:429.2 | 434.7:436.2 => 1.11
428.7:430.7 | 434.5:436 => 1.24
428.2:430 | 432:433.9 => 1.12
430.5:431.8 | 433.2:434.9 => 1.11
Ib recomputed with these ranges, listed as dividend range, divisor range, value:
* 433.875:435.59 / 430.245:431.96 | 1.10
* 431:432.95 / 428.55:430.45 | 1.17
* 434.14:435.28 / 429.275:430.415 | 1.23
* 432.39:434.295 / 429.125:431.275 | 1.16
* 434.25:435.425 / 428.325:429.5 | 1.16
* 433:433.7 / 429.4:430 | 1.22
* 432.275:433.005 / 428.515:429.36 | 1.11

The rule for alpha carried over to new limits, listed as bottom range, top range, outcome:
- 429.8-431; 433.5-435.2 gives 1.27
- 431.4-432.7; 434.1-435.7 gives 0.97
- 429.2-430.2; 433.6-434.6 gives 0.99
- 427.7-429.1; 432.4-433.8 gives 1.05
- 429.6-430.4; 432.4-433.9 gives 1.25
